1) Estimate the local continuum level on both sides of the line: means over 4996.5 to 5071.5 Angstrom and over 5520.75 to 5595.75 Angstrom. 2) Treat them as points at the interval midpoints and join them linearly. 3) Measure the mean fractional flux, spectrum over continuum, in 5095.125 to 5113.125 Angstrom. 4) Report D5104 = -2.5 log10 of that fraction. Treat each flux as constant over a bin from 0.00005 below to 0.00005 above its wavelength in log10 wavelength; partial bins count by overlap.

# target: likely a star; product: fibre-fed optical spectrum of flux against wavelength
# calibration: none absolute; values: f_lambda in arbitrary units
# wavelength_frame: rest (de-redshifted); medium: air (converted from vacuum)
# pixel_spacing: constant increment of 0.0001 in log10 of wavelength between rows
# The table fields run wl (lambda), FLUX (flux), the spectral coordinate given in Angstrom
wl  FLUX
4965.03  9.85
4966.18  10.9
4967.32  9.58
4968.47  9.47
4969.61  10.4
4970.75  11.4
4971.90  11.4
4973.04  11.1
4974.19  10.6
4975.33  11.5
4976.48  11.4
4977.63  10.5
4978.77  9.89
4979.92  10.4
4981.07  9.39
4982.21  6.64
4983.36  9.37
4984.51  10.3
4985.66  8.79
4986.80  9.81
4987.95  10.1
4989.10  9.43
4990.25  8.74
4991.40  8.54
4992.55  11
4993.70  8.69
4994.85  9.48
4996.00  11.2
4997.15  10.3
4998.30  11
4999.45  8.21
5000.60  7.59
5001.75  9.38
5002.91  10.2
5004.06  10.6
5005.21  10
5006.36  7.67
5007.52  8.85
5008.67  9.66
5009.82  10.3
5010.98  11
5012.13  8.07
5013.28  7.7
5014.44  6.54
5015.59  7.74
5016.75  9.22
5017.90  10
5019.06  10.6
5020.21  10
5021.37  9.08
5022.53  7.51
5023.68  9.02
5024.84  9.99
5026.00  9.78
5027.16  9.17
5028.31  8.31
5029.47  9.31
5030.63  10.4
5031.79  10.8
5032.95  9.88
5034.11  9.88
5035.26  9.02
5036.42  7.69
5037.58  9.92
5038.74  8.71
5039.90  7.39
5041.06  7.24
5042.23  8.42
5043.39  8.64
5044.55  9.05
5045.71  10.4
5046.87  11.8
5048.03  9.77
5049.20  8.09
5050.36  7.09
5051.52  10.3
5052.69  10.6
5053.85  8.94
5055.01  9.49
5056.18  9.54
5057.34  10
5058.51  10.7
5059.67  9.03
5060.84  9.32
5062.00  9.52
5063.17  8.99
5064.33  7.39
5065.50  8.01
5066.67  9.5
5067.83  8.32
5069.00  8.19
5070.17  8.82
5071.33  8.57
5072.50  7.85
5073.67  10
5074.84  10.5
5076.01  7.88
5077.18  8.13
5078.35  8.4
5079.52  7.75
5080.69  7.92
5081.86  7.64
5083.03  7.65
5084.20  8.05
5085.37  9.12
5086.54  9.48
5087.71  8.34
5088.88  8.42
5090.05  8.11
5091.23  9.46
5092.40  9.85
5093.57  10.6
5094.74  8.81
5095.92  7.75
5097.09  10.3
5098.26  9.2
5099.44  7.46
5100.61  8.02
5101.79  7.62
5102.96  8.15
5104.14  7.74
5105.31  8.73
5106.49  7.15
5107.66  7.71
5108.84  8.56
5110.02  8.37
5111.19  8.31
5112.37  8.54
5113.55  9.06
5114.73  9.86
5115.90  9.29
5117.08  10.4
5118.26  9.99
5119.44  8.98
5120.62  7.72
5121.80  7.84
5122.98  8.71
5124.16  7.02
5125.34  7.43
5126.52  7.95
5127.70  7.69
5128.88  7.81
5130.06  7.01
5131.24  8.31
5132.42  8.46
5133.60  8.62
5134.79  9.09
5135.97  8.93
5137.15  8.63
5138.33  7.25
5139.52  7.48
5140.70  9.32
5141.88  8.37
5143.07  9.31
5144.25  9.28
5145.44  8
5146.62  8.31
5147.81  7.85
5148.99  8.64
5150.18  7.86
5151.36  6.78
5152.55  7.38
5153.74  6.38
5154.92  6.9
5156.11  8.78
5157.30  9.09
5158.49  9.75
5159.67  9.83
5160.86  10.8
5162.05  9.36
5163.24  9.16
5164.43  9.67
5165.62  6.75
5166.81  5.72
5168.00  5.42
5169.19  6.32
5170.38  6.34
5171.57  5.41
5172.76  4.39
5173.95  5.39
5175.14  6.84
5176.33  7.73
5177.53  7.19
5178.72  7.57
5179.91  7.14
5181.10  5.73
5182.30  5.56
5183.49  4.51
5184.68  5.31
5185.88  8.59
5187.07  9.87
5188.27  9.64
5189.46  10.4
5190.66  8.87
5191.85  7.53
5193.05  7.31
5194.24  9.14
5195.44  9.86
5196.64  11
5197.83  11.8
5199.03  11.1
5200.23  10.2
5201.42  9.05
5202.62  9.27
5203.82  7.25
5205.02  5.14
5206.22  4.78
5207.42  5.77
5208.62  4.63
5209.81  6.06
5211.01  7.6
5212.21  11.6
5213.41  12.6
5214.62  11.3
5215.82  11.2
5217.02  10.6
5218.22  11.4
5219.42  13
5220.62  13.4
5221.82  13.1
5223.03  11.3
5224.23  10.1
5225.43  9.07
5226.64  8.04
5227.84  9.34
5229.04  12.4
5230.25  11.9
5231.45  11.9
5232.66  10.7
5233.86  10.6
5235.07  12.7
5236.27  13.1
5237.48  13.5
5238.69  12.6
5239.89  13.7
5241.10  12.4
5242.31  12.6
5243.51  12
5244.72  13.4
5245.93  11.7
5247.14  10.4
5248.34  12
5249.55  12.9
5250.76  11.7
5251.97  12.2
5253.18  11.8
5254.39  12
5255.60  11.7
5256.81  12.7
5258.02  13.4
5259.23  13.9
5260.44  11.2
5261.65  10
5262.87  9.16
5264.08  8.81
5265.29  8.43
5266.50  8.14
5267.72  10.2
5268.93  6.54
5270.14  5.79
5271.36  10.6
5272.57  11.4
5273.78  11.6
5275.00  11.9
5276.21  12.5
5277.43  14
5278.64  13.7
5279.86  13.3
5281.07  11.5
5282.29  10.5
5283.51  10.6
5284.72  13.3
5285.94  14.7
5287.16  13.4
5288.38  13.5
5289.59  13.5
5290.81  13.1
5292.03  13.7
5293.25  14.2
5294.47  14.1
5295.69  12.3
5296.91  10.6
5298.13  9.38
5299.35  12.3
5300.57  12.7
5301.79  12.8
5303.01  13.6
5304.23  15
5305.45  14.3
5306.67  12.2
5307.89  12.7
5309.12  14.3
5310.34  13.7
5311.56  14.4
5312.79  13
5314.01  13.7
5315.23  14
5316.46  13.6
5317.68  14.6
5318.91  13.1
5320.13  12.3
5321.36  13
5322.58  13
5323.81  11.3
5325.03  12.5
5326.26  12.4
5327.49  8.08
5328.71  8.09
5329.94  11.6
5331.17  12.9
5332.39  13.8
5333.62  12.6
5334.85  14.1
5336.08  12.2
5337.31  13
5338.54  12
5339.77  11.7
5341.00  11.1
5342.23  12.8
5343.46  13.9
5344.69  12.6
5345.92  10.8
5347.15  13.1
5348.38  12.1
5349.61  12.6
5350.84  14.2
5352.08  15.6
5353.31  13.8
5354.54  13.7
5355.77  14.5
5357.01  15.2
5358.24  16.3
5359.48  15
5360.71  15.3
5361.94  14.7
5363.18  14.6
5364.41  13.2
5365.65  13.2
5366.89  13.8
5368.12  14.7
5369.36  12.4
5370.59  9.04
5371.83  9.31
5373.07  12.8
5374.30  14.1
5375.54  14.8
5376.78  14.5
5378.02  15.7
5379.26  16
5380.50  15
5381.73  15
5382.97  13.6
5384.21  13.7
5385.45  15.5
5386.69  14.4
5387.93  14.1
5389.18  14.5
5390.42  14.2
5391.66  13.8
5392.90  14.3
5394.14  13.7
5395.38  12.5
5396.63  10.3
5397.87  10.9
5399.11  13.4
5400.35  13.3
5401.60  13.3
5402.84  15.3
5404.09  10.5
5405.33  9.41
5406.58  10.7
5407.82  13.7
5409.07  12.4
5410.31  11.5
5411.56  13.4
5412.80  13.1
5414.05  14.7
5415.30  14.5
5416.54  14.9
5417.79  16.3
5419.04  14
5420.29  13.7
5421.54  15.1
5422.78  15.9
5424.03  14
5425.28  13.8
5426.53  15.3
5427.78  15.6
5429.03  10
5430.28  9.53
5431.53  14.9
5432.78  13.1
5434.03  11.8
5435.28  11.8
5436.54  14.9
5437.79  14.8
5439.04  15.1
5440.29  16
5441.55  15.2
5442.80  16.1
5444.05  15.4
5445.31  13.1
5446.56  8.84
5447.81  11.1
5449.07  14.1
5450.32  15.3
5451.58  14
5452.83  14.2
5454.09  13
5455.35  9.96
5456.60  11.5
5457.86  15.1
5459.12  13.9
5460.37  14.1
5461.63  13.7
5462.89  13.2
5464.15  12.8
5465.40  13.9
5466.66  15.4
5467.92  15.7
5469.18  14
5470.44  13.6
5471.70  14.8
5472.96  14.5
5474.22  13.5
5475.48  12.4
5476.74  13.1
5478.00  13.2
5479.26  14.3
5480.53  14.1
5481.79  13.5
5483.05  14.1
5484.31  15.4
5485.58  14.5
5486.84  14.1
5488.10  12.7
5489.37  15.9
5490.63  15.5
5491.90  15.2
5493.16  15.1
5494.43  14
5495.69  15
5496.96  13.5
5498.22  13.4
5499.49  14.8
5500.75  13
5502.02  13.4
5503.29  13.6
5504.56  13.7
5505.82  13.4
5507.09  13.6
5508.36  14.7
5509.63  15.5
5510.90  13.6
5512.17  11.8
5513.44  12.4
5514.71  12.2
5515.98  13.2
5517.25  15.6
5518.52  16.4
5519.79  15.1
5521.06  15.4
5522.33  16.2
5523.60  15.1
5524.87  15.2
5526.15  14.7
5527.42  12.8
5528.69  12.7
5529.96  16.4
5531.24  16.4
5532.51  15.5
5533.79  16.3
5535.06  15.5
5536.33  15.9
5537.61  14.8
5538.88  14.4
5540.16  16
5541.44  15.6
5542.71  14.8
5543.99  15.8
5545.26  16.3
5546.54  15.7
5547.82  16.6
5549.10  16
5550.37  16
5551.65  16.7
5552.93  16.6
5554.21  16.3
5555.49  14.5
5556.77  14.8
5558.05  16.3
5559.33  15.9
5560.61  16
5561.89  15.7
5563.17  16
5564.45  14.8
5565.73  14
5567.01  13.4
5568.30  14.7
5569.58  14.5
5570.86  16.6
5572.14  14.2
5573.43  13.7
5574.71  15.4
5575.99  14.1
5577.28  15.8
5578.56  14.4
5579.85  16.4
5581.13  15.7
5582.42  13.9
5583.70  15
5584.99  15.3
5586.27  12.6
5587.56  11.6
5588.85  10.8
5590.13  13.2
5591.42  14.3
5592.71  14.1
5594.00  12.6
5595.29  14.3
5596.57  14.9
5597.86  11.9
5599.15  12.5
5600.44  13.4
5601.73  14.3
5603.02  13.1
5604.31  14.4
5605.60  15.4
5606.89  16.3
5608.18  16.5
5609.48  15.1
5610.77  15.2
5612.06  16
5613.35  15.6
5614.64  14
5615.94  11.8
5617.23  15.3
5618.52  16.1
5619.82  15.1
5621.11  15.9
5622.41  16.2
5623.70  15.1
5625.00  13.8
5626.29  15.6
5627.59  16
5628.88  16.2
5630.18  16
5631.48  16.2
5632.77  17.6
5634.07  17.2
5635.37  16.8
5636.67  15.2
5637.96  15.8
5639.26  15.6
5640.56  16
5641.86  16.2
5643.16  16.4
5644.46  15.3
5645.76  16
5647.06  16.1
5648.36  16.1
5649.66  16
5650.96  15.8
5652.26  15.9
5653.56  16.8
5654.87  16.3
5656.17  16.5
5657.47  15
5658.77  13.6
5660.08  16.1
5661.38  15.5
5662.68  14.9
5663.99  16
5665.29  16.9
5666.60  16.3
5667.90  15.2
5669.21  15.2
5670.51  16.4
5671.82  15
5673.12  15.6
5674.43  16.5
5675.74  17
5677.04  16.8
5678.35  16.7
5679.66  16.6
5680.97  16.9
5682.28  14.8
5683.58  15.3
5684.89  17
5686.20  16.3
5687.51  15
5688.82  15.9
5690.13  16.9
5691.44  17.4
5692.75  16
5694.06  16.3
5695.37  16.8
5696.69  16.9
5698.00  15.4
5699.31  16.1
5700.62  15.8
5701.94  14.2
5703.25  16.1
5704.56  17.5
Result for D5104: 0.20 mag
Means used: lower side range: 9.18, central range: 8.25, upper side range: 15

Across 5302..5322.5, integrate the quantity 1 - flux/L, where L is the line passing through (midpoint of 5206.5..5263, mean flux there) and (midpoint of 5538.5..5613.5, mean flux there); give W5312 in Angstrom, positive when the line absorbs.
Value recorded -2.5 Angstrom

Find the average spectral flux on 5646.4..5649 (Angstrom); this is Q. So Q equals 16.1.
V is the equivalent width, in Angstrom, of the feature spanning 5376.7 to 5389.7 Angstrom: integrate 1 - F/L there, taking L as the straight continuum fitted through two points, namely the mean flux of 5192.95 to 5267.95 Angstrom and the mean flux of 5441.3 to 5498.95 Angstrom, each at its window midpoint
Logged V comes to -2.1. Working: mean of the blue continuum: 10.7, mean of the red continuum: 13.9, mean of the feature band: 14.7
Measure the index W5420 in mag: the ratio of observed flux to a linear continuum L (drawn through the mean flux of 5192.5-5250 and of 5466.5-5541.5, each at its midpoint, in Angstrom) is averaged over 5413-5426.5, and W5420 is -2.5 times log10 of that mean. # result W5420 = -0.11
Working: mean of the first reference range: 10.6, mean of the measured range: 14.7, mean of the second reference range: 14.4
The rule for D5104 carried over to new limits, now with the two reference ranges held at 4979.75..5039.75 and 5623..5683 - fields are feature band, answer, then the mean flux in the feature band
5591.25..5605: 0.13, 13.6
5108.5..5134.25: 0.23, 8.45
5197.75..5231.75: 0.17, 9.78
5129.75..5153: 0.28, 8.26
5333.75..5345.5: 0.01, 12.6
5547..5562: -0.07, 16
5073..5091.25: 0.18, 8.52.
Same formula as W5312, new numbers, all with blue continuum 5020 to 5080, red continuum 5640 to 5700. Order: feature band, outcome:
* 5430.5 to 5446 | -0.9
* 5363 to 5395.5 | -2.6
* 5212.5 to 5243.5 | -1.8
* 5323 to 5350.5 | 0.5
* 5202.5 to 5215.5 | 3.6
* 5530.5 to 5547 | -1.2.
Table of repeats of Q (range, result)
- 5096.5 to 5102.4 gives 8.52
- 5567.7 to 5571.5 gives 15.3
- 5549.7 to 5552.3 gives 16.4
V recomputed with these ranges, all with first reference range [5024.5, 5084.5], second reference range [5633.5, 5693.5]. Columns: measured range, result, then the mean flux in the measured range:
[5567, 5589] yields 0.9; 14.4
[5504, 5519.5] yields 0.4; 13.9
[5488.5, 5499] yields -0.4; 14.6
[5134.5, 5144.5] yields 1.4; 8.6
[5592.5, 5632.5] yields 1.5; 14.8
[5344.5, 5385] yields -4.0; 13.8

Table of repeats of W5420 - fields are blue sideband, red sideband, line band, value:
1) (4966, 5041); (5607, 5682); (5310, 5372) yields -0.01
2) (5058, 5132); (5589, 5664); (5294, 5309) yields -0.14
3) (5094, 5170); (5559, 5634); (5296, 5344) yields -0.16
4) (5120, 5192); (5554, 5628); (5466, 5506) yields -0.09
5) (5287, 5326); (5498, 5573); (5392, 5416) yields 0.10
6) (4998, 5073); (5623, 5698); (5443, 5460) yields 0.05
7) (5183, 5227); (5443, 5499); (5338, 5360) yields -0.14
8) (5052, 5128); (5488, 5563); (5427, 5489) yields 0.02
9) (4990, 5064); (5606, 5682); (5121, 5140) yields 0.28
